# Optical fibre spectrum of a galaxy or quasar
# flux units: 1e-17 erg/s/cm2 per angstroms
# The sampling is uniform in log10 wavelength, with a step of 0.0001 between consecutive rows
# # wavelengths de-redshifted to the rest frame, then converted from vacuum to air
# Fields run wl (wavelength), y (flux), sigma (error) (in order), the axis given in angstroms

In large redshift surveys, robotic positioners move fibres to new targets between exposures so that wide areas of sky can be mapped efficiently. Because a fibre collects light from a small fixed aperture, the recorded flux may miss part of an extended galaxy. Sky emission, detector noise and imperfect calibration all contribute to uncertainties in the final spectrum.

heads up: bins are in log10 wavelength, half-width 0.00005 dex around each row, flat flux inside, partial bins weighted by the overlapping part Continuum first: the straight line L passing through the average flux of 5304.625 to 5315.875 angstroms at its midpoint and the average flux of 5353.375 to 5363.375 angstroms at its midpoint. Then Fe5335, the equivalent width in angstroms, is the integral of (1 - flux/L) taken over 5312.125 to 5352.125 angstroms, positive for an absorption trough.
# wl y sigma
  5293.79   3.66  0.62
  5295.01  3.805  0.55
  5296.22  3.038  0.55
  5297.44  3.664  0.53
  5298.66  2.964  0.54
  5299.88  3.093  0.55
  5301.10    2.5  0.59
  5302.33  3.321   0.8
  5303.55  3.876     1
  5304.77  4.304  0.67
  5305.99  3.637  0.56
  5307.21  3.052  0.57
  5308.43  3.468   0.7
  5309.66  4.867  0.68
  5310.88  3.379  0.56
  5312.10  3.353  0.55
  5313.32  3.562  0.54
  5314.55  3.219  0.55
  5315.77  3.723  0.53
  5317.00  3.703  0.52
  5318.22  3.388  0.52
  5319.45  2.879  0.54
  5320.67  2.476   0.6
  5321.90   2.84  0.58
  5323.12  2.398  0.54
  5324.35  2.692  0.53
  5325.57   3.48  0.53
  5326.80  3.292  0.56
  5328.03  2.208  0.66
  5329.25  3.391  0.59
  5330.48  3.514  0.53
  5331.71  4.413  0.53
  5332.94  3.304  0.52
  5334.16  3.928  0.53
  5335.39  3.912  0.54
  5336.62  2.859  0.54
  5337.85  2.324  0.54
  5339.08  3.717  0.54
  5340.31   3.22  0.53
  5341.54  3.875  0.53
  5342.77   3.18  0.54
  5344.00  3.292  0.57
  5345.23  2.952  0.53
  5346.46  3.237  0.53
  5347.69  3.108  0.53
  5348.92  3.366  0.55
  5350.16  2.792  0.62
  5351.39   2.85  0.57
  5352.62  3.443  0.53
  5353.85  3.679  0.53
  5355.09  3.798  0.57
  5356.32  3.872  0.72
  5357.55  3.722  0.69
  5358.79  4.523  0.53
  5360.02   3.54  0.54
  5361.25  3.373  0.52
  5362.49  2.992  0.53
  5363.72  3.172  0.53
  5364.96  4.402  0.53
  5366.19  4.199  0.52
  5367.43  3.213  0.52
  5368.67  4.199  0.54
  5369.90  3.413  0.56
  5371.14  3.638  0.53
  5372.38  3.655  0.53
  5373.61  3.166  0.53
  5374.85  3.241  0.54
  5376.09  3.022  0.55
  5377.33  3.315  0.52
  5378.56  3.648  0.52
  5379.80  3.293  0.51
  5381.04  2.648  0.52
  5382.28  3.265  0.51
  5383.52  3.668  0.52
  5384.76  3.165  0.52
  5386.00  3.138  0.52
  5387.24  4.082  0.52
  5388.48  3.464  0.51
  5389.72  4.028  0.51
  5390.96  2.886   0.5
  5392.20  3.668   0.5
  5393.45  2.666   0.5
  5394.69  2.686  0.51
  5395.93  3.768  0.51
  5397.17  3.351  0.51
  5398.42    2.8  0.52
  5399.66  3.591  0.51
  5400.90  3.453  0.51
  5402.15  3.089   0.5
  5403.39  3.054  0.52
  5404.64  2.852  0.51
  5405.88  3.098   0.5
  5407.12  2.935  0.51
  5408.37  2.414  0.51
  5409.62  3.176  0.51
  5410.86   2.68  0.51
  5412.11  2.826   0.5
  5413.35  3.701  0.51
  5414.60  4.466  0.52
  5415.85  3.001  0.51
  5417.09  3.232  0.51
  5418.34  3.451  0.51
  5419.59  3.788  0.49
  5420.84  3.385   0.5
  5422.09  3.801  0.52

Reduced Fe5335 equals 4.7 angstroms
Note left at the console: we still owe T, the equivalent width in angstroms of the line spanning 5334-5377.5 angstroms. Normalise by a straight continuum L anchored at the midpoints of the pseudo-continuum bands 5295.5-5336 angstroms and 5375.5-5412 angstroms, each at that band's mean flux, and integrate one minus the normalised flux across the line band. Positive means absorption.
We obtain -2.3 angstroms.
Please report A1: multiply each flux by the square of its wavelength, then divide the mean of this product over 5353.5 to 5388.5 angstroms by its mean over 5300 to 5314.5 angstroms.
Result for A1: 1.02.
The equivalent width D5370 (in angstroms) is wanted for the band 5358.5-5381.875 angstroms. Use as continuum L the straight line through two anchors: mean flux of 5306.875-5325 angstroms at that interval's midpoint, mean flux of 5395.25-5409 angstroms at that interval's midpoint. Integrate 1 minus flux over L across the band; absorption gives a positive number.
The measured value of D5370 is -2.3 angstroms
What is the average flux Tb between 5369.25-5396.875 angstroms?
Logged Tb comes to 3.34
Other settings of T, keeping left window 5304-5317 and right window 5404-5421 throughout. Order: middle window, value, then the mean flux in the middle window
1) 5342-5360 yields 0.3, 3.42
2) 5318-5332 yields 2.2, 3.04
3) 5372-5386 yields 0.4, 3.27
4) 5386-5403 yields -0.2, 3.34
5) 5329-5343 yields 0.3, 3.48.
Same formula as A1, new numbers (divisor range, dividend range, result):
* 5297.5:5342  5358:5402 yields 1.05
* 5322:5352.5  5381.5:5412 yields 1.02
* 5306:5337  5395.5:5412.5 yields 0.95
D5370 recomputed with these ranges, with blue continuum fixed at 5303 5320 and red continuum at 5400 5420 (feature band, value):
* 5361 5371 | -0.7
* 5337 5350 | 1.0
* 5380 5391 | -0.3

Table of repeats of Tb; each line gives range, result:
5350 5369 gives 3.62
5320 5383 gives 3.35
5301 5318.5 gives 3.59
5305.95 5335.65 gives 3.35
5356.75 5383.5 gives 3.51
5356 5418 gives 3.37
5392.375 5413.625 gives 3.07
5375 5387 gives 3.27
